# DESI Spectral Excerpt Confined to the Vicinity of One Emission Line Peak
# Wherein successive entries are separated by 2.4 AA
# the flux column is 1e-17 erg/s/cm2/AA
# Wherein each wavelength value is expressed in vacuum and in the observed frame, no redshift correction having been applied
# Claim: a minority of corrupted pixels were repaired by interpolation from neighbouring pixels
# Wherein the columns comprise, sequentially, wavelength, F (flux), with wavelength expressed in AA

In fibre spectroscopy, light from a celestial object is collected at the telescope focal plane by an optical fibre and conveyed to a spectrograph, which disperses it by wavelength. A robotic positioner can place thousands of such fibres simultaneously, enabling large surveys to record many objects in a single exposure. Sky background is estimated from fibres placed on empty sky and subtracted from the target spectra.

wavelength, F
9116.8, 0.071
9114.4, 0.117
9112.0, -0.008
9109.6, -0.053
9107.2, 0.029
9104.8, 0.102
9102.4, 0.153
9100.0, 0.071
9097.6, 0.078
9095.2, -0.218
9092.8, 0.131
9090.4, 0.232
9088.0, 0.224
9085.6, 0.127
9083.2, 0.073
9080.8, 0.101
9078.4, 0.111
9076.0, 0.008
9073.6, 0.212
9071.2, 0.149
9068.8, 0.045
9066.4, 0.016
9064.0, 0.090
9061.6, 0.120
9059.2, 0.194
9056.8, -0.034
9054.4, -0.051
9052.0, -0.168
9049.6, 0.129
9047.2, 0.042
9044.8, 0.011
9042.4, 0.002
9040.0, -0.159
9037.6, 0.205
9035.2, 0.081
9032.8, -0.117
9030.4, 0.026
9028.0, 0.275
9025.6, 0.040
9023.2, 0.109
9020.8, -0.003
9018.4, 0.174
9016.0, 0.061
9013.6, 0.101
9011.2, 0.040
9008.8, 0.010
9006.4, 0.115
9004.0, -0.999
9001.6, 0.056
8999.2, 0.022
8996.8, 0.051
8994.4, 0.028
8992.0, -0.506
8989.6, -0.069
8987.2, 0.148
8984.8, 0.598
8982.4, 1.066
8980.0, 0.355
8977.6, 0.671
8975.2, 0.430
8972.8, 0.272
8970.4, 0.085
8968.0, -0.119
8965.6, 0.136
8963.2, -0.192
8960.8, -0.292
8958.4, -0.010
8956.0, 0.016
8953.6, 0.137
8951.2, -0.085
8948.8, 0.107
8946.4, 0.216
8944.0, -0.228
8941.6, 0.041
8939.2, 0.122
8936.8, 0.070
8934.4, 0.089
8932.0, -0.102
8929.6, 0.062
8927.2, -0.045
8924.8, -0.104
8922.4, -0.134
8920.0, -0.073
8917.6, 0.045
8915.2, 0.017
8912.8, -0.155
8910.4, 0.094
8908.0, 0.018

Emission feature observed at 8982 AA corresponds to [O II]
